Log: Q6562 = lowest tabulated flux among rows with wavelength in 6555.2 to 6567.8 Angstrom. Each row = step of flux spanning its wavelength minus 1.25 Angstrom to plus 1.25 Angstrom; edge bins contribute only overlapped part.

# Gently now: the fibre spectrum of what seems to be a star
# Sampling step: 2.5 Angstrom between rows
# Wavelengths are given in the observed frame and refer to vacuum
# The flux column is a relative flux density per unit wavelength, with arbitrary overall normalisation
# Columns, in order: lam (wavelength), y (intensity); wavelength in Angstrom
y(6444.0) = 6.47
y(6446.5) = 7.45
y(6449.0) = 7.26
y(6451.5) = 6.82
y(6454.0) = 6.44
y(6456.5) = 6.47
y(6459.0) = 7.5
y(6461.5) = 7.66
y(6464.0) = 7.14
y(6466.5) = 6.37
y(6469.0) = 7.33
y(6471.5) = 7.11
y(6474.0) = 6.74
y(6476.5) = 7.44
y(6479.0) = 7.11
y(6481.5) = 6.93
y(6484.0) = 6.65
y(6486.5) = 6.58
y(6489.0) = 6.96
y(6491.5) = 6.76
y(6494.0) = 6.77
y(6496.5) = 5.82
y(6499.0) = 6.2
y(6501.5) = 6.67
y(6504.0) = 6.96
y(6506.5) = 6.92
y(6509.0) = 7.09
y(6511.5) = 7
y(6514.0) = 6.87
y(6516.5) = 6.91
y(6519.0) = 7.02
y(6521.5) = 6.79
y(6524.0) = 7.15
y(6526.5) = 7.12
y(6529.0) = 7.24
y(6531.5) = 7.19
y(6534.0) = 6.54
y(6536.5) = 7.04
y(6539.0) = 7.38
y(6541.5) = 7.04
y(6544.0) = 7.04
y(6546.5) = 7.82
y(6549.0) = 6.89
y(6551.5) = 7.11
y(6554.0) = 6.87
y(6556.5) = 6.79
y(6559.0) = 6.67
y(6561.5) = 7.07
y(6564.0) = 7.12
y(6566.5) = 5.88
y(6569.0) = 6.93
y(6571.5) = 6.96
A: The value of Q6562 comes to 5.88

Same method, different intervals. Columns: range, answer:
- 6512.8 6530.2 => 6.79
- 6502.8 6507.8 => 6.92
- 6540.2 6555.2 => 6.87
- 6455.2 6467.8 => 6.37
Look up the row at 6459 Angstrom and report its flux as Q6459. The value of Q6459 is 7.5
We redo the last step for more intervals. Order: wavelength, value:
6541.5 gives 7.04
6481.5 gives 6.93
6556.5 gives 6.79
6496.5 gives 5.82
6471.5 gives 7.11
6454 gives 6.44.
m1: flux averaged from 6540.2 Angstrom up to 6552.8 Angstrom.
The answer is 7.18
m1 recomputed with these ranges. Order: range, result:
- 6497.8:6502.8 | 6.44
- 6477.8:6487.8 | 6.82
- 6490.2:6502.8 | 6.45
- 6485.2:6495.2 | 6.77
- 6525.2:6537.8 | 7.03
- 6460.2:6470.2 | 7.13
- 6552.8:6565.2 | 6.9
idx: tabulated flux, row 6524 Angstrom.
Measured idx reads 7.15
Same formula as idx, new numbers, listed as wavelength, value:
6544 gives 7.04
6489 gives 6.96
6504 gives 6.96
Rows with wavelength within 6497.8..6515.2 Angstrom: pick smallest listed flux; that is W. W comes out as 6.2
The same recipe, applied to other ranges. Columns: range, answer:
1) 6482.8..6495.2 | 6.58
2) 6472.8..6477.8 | 6.74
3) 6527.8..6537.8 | 6.54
